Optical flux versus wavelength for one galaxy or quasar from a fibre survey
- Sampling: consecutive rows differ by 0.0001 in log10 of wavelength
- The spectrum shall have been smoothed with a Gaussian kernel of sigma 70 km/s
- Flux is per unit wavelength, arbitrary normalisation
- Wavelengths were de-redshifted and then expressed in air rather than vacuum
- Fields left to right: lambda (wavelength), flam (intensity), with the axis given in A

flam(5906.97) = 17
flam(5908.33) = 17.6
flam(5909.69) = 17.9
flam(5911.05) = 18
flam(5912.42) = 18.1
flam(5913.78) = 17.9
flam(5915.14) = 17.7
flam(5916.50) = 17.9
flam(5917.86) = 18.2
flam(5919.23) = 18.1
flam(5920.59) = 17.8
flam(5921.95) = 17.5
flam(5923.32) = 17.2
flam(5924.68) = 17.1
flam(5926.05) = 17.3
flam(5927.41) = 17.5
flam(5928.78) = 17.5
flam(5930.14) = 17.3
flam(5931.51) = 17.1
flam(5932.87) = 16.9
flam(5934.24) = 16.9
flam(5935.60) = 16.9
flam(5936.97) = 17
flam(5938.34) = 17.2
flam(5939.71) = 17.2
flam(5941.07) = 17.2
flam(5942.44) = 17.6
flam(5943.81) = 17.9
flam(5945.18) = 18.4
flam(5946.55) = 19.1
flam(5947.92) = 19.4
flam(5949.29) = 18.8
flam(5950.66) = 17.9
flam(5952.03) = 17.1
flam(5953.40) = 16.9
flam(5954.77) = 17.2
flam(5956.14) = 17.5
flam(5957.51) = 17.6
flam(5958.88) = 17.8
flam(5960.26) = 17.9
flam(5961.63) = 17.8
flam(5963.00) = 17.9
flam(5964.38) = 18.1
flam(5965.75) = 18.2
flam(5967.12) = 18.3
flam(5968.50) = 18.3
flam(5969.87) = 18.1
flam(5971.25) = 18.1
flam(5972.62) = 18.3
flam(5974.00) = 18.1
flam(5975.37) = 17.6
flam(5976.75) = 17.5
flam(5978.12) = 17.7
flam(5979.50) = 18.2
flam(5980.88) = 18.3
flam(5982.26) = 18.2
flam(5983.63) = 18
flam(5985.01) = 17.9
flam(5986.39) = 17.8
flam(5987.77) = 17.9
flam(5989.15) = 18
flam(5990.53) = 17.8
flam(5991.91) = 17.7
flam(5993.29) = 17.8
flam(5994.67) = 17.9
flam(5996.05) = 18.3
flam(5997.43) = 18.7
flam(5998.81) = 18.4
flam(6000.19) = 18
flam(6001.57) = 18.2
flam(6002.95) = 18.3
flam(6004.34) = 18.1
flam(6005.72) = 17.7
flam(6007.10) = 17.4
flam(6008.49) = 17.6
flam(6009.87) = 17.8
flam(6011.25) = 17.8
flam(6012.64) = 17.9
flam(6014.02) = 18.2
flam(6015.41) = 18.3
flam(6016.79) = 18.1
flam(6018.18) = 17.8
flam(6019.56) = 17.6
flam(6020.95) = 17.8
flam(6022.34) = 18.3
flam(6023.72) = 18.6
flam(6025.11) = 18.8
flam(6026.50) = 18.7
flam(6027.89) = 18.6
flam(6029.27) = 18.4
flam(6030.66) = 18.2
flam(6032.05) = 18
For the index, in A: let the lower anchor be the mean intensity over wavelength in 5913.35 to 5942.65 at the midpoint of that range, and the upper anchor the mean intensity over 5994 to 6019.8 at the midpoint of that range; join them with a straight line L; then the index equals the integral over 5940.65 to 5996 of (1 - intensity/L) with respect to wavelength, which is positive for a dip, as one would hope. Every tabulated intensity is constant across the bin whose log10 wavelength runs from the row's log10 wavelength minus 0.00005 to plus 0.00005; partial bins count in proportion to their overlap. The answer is -0.7 A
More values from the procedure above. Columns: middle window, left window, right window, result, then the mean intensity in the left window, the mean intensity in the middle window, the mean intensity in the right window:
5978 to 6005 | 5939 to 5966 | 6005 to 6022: -0.3 A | 17.9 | 18.1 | 17.8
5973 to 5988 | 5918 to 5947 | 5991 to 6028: -0.1 A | 17.5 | 17.9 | 18.1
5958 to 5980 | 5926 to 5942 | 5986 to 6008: -0.4 A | 17.2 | 18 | 18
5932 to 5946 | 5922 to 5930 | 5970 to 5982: 0.1 A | 17.3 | 17.3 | 18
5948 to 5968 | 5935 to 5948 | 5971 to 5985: 0.0 A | 17.7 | 17.8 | 18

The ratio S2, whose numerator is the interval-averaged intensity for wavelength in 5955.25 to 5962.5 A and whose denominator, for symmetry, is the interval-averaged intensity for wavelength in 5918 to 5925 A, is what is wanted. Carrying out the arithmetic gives 1.0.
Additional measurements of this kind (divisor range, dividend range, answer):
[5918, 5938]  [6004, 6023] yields 1.03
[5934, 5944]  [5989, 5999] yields 1.05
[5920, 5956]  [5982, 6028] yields 1.03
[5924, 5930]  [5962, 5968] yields 1.04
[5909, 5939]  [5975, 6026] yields 1.03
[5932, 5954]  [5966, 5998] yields 1.02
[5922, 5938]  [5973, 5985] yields 1.05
